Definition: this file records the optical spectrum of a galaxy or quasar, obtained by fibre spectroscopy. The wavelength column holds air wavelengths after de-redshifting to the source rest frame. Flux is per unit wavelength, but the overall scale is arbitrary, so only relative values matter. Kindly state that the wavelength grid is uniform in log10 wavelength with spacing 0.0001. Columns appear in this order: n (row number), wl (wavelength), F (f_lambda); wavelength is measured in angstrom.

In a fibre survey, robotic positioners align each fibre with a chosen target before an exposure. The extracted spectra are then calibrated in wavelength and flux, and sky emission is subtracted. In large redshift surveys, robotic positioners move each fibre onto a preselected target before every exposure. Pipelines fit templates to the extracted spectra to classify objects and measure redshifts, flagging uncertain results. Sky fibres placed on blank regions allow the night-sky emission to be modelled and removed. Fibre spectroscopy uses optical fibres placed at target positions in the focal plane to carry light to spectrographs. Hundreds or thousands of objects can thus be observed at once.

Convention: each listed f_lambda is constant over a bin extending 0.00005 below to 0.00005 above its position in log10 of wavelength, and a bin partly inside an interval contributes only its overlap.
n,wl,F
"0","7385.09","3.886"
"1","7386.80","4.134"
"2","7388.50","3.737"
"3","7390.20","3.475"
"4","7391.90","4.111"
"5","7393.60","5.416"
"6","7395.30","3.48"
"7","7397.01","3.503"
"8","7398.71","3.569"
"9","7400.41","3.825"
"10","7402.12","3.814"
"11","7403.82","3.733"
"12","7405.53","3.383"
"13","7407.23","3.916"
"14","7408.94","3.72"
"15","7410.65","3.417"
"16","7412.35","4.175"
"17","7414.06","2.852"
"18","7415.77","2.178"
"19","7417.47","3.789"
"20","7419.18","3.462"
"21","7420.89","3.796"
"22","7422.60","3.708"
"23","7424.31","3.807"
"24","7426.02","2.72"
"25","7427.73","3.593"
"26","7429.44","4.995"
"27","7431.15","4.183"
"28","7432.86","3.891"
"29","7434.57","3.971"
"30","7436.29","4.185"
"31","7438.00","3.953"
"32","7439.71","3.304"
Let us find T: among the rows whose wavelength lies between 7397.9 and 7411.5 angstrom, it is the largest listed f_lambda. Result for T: 3.916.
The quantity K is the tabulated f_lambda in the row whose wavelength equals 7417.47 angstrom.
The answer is 3.789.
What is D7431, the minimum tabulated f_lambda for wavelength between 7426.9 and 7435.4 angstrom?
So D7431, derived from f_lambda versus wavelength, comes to 3.593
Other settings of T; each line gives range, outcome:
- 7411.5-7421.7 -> 4.175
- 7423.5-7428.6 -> 3.807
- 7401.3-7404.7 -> 3.814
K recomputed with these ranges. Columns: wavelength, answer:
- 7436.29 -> 4.185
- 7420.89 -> 3.796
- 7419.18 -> 3.462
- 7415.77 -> 2.178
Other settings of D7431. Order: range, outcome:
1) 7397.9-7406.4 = 3.383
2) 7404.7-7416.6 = 2.178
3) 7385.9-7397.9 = 3.475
